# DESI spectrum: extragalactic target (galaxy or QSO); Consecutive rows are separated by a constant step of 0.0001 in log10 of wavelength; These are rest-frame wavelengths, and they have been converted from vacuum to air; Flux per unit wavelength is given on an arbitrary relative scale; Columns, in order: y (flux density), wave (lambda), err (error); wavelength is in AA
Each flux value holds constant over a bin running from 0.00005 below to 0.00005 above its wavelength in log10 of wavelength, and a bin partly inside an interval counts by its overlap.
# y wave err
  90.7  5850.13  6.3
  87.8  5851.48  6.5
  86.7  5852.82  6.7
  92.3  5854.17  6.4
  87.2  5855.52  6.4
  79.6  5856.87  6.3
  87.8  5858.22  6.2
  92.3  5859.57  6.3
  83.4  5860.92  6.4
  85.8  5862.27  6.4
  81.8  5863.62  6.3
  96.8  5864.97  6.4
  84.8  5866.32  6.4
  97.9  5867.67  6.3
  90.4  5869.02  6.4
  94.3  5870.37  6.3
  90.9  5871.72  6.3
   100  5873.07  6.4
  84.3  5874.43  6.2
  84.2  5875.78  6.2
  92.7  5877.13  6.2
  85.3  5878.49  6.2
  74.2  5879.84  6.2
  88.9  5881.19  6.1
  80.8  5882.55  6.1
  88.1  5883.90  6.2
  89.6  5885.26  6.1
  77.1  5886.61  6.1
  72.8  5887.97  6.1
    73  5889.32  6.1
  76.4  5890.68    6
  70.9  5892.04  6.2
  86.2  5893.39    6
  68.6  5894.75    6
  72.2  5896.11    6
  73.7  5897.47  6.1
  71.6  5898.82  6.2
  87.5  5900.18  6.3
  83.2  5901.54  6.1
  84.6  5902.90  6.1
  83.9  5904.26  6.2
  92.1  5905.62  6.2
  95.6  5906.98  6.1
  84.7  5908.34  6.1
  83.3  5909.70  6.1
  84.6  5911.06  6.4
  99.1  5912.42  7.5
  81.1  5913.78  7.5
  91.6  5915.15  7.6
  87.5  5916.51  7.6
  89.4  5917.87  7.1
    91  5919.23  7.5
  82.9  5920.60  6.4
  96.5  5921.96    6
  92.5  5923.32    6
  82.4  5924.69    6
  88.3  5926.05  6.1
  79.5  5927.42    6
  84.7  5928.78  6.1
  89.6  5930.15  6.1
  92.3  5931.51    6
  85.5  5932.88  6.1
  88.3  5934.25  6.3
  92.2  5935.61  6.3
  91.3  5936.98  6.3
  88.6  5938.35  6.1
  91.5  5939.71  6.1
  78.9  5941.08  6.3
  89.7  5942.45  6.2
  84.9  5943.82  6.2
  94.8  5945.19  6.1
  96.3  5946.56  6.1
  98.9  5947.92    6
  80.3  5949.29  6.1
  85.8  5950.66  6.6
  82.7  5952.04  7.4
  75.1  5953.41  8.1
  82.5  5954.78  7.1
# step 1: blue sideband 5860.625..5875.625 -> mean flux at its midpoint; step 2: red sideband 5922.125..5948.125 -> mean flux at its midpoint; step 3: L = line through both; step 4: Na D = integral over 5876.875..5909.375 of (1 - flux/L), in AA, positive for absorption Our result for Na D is 3.02 AA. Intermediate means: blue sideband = 90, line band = 81.3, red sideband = 88.9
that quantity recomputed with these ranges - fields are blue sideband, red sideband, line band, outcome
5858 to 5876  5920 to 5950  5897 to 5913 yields 0.7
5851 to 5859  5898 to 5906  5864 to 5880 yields -0.8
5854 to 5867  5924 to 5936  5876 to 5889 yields 0.6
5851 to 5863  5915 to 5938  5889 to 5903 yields 1.7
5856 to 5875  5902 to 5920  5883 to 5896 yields 1.6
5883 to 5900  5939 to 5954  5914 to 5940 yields -1.5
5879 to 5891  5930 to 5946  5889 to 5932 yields 0.0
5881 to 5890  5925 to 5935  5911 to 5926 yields -0.7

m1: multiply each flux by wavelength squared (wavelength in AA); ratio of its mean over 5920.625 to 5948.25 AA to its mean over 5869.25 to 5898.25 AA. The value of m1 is 1.1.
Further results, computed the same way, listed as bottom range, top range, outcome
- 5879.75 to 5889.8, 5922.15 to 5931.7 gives 1.09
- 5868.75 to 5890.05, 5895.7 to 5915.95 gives 1.00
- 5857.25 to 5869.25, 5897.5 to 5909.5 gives 0.97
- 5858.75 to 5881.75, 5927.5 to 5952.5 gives 1.02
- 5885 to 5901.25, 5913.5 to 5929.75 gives 1.15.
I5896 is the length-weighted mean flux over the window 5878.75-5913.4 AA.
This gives 81.8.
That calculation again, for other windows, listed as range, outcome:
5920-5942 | 87.9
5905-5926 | 88.9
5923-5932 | 86.7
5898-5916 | 86.3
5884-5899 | 76.3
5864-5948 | 86.3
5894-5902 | 76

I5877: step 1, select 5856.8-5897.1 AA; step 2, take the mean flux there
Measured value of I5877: 84.3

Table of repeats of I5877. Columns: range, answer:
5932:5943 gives 88.3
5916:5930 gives 87.5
